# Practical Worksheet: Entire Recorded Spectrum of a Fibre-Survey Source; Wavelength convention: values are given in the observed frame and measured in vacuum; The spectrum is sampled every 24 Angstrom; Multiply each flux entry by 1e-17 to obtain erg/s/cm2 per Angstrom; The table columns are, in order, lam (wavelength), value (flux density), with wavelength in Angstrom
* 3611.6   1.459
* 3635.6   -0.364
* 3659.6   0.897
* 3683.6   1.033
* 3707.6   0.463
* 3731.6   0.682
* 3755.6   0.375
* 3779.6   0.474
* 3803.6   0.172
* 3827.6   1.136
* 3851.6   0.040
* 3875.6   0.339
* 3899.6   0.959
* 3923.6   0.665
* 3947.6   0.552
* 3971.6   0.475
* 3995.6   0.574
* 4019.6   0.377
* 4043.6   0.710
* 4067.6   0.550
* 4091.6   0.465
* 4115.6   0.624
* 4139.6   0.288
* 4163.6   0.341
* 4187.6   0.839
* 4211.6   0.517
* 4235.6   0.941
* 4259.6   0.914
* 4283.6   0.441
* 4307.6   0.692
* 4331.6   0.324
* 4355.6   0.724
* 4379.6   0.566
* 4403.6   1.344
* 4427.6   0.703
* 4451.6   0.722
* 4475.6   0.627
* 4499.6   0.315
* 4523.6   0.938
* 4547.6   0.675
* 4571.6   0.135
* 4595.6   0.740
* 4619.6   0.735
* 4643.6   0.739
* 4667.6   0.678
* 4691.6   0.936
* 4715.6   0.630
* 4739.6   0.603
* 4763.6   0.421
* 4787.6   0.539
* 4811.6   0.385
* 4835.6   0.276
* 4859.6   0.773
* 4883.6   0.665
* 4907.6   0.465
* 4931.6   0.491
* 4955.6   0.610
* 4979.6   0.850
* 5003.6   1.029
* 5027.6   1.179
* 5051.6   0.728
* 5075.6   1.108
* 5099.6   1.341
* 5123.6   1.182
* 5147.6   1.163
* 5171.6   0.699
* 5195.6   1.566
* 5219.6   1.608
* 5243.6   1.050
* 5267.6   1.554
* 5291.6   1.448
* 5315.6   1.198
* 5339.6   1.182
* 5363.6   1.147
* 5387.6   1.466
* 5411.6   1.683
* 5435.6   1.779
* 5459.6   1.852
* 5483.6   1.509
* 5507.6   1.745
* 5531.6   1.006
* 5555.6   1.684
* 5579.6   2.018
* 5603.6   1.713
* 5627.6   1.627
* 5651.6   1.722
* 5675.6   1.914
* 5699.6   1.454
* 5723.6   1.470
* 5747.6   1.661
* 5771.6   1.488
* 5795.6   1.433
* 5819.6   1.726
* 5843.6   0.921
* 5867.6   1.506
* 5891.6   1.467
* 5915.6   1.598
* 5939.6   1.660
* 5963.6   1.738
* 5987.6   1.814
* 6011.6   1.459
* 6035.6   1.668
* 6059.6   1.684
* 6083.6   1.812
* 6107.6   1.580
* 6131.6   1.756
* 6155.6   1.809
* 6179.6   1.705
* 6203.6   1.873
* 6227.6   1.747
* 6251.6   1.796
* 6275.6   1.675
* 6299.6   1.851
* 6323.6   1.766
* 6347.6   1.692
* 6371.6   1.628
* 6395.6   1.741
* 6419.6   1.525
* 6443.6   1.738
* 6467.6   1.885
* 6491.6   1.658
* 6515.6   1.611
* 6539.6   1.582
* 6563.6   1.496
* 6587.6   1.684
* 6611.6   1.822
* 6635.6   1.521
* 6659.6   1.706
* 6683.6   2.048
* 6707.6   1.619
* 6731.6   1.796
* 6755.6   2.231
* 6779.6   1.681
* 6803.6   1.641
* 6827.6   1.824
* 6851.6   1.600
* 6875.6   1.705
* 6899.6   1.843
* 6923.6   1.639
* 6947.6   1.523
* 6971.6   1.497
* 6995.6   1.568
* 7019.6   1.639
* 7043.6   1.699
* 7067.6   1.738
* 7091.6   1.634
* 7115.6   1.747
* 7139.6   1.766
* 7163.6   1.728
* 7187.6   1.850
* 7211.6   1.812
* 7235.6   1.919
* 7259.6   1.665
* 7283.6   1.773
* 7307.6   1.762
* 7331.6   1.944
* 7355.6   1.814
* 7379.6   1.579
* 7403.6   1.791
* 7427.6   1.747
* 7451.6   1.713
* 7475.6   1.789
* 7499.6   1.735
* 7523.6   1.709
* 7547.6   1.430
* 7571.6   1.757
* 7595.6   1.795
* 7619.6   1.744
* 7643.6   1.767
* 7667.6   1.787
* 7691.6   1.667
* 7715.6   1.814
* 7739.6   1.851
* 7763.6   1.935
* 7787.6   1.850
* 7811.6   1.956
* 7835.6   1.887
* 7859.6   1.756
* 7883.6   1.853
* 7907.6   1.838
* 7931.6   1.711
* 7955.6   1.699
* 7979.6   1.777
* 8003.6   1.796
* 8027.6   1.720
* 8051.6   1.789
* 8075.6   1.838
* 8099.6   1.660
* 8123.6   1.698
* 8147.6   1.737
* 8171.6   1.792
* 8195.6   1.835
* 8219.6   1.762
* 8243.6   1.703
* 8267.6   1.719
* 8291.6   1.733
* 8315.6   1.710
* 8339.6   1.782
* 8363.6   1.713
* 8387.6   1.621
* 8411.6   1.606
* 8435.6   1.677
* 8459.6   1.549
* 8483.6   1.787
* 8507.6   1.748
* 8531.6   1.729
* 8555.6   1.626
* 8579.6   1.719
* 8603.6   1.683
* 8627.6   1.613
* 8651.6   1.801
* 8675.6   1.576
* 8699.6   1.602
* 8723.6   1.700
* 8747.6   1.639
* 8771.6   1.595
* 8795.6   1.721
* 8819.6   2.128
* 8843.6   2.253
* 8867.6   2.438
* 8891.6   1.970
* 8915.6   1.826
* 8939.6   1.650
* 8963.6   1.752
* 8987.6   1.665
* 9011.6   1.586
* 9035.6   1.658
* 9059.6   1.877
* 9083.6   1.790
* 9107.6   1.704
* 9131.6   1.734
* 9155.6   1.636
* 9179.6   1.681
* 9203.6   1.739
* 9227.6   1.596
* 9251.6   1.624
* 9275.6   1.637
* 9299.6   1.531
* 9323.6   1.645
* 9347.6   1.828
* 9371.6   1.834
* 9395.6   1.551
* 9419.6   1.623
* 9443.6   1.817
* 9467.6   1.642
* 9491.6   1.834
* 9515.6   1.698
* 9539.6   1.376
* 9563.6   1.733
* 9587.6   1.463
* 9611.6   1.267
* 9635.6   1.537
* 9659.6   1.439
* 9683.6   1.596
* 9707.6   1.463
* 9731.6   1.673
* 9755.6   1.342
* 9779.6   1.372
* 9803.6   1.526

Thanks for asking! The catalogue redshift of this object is 0.35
